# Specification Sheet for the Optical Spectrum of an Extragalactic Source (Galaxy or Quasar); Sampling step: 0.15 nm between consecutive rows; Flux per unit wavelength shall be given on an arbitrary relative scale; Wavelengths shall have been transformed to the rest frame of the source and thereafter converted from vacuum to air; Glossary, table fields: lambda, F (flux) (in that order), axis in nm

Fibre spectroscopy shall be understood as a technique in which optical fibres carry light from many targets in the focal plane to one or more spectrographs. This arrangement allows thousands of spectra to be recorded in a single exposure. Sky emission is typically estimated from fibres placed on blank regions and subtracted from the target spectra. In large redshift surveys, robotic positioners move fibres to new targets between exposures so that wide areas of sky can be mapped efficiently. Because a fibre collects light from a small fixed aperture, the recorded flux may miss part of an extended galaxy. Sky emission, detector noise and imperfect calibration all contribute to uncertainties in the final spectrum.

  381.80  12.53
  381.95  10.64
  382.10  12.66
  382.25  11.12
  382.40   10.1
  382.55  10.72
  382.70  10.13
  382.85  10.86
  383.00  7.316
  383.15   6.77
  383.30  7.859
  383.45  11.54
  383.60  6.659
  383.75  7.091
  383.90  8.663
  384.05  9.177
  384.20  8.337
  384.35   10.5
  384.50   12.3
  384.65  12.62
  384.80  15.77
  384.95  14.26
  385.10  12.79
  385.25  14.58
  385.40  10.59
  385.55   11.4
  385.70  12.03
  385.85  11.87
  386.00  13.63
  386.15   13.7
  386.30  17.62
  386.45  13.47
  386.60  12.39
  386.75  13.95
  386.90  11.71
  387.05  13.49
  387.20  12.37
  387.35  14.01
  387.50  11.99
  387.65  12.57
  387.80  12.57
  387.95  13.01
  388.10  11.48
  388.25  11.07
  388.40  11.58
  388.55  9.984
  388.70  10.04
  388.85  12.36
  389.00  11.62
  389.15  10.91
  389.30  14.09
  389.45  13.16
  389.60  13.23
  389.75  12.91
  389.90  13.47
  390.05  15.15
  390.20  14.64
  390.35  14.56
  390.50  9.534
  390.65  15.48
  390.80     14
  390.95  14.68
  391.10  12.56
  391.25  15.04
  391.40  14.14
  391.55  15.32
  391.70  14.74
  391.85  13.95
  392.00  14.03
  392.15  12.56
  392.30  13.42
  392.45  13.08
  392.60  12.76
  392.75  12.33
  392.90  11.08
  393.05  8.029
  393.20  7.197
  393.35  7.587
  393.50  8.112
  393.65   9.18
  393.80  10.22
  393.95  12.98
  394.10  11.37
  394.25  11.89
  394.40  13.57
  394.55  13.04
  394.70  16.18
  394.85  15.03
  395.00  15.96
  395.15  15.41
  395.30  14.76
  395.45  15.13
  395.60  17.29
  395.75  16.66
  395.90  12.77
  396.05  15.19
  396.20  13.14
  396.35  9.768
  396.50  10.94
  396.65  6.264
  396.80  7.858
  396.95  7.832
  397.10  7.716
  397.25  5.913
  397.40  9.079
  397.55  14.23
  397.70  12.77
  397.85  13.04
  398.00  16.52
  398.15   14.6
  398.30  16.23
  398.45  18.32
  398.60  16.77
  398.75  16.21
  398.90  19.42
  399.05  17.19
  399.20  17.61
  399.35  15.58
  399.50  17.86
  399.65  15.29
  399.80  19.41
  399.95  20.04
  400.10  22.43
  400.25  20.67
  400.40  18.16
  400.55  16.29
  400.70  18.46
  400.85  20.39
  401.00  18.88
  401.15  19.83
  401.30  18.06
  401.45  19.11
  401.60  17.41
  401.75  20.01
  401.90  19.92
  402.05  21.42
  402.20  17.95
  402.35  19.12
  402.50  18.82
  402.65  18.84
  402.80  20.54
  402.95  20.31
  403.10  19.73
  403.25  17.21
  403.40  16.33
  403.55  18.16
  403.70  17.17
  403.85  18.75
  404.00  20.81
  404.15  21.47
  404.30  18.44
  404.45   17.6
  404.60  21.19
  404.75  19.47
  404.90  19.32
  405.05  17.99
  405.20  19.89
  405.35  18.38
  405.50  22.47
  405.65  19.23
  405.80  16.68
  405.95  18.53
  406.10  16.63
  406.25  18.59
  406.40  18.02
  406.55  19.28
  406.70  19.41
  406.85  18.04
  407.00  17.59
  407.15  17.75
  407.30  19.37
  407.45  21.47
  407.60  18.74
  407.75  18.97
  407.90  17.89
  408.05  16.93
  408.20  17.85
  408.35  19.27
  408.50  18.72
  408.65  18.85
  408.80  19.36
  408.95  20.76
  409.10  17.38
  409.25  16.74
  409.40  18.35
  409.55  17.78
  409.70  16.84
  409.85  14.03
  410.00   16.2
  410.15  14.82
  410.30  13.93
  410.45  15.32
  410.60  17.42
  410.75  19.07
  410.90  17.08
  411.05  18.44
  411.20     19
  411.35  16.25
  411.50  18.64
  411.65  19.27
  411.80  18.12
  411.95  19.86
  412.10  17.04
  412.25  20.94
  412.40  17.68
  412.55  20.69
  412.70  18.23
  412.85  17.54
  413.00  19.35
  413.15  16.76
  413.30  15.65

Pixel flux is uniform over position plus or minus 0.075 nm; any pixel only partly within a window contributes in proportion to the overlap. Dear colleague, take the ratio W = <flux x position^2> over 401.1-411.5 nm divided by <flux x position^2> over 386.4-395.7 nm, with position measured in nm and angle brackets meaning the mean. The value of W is 1.55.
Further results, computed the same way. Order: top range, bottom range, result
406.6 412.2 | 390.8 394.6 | 1.60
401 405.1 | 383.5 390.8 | 1.68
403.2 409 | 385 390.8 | 1.61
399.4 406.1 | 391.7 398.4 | 1.61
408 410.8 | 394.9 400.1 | 1.28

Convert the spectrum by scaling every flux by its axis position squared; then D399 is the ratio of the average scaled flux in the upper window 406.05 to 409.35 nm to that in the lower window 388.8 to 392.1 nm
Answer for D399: 1.5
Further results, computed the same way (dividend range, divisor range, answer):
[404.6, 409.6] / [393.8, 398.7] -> 1.51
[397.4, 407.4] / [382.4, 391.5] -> 1.63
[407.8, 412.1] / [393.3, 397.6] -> 1.59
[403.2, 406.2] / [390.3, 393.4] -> 1.58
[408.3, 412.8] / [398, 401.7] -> 1.04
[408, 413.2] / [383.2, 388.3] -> 1.69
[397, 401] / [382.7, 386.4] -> 1.56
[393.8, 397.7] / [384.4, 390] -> 1.01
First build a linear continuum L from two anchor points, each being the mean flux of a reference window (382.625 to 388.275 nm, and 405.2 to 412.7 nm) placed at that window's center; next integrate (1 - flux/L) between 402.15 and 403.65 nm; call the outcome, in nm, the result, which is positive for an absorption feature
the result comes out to -0.20 nm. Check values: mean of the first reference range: 11.6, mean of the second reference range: 18.2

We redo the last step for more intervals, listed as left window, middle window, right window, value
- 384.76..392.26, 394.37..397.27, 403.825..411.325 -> 0.47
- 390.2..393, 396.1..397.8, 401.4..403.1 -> 0.70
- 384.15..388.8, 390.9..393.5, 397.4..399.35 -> 0.32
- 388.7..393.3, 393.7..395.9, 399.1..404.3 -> 0.14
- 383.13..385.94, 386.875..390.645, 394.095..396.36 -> -0.08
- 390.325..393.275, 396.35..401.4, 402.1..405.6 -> 0.40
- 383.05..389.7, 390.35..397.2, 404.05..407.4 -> 0.96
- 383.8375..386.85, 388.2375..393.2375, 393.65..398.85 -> -0.01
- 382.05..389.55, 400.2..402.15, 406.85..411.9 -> -0.42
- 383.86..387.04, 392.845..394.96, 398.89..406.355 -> 0.61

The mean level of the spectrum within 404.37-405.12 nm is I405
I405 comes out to 19.1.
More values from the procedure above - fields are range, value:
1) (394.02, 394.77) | 13.2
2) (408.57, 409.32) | 18.6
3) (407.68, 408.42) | 18.2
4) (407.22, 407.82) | 19.6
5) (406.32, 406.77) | 18.9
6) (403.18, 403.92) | 17.5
